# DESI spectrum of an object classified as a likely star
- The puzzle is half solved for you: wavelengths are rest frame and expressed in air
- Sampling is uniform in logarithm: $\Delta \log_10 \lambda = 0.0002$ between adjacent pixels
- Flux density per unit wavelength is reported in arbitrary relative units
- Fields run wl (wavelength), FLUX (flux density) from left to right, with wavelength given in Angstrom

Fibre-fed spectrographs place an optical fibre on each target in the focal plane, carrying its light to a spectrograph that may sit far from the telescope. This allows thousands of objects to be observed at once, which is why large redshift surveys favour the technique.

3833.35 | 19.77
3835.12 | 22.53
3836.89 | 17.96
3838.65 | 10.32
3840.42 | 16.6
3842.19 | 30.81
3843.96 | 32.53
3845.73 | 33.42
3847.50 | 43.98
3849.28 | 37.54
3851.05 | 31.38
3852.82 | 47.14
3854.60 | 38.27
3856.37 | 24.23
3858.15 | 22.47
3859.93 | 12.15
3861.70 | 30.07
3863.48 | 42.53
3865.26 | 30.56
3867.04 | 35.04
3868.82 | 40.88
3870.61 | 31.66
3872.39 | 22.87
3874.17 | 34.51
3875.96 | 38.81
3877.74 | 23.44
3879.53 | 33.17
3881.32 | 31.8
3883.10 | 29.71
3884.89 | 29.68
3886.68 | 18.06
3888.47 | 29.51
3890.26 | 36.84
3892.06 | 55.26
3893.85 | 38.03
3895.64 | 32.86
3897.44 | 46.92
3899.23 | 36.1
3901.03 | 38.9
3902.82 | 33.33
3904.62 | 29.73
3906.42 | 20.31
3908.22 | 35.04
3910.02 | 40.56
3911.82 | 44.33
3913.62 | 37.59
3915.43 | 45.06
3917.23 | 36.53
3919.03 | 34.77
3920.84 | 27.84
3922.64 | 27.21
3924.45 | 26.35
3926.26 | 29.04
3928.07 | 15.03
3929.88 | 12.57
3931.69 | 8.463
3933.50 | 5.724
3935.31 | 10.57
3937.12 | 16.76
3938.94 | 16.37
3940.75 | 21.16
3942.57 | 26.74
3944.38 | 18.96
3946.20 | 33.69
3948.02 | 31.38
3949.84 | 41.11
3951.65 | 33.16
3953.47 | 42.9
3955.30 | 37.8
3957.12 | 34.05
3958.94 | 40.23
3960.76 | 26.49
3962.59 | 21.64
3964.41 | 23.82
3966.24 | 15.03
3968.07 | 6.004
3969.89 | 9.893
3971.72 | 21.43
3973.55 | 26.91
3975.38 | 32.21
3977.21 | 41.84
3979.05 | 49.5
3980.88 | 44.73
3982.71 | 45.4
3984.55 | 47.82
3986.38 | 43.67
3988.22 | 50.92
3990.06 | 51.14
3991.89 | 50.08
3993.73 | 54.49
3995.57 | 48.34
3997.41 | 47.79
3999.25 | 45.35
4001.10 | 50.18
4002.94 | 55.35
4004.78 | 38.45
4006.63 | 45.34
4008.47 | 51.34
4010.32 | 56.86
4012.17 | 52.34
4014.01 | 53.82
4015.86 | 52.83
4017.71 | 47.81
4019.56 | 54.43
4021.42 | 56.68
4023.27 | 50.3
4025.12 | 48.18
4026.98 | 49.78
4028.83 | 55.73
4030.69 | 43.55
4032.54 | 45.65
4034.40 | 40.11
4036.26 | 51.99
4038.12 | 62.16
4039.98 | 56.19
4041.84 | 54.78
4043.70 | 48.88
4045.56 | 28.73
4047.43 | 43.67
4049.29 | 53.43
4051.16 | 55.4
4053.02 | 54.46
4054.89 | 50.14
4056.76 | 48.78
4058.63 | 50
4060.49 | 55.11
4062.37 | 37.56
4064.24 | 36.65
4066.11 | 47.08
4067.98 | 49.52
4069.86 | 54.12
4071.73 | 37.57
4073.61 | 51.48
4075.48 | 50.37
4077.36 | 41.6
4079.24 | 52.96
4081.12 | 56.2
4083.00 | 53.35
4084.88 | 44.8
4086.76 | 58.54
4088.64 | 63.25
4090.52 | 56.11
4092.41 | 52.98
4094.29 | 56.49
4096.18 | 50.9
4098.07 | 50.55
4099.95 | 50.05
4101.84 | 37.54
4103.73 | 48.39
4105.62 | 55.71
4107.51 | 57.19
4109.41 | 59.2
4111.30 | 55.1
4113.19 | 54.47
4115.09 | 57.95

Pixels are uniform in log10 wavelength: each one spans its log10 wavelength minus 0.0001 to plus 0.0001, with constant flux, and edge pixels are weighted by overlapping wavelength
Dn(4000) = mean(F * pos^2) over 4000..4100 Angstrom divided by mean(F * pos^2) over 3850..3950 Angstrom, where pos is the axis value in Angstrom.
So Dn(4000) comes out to 1.8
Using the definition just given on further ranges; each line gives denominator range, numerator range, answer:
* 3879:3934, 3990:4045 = 1.71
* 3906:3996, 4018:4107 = 1.69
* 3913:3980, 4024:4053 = 1.94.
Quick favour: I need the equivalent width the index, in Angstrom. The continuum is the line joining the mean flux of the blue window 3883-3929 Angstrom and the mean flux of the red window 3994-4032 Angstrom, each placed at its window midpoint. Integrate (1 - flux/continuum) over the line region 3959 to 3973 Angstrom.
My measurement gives 7.7 Angstrom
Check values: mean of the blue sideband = 33.7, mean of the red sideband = 50.3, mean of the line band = 19.4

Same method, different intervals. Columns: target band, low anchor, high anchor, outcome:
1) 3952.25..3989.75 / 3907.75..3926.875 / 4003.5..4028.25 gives 8.89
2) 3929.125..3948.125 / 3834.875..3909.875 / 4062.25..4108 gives 9.98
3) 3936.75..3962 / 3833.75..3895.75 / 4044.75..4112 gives 5.50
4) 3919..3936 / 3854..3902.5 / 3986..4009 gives 8.68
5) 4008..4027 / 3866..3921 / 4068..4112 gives -2.87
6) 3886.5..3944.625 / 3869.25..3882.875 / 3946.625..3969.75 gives 2.15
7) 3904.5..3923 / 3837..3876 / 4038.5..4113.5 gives 0.57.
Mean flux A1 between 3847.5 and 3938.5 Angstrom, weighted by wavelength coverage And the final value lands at 30.8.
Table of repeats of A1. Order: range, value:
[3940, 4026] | 40.1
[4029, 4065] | 48.5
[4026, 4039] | 49.8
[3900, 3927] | 33.8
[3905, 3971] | 26.5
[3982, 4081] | 49.2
